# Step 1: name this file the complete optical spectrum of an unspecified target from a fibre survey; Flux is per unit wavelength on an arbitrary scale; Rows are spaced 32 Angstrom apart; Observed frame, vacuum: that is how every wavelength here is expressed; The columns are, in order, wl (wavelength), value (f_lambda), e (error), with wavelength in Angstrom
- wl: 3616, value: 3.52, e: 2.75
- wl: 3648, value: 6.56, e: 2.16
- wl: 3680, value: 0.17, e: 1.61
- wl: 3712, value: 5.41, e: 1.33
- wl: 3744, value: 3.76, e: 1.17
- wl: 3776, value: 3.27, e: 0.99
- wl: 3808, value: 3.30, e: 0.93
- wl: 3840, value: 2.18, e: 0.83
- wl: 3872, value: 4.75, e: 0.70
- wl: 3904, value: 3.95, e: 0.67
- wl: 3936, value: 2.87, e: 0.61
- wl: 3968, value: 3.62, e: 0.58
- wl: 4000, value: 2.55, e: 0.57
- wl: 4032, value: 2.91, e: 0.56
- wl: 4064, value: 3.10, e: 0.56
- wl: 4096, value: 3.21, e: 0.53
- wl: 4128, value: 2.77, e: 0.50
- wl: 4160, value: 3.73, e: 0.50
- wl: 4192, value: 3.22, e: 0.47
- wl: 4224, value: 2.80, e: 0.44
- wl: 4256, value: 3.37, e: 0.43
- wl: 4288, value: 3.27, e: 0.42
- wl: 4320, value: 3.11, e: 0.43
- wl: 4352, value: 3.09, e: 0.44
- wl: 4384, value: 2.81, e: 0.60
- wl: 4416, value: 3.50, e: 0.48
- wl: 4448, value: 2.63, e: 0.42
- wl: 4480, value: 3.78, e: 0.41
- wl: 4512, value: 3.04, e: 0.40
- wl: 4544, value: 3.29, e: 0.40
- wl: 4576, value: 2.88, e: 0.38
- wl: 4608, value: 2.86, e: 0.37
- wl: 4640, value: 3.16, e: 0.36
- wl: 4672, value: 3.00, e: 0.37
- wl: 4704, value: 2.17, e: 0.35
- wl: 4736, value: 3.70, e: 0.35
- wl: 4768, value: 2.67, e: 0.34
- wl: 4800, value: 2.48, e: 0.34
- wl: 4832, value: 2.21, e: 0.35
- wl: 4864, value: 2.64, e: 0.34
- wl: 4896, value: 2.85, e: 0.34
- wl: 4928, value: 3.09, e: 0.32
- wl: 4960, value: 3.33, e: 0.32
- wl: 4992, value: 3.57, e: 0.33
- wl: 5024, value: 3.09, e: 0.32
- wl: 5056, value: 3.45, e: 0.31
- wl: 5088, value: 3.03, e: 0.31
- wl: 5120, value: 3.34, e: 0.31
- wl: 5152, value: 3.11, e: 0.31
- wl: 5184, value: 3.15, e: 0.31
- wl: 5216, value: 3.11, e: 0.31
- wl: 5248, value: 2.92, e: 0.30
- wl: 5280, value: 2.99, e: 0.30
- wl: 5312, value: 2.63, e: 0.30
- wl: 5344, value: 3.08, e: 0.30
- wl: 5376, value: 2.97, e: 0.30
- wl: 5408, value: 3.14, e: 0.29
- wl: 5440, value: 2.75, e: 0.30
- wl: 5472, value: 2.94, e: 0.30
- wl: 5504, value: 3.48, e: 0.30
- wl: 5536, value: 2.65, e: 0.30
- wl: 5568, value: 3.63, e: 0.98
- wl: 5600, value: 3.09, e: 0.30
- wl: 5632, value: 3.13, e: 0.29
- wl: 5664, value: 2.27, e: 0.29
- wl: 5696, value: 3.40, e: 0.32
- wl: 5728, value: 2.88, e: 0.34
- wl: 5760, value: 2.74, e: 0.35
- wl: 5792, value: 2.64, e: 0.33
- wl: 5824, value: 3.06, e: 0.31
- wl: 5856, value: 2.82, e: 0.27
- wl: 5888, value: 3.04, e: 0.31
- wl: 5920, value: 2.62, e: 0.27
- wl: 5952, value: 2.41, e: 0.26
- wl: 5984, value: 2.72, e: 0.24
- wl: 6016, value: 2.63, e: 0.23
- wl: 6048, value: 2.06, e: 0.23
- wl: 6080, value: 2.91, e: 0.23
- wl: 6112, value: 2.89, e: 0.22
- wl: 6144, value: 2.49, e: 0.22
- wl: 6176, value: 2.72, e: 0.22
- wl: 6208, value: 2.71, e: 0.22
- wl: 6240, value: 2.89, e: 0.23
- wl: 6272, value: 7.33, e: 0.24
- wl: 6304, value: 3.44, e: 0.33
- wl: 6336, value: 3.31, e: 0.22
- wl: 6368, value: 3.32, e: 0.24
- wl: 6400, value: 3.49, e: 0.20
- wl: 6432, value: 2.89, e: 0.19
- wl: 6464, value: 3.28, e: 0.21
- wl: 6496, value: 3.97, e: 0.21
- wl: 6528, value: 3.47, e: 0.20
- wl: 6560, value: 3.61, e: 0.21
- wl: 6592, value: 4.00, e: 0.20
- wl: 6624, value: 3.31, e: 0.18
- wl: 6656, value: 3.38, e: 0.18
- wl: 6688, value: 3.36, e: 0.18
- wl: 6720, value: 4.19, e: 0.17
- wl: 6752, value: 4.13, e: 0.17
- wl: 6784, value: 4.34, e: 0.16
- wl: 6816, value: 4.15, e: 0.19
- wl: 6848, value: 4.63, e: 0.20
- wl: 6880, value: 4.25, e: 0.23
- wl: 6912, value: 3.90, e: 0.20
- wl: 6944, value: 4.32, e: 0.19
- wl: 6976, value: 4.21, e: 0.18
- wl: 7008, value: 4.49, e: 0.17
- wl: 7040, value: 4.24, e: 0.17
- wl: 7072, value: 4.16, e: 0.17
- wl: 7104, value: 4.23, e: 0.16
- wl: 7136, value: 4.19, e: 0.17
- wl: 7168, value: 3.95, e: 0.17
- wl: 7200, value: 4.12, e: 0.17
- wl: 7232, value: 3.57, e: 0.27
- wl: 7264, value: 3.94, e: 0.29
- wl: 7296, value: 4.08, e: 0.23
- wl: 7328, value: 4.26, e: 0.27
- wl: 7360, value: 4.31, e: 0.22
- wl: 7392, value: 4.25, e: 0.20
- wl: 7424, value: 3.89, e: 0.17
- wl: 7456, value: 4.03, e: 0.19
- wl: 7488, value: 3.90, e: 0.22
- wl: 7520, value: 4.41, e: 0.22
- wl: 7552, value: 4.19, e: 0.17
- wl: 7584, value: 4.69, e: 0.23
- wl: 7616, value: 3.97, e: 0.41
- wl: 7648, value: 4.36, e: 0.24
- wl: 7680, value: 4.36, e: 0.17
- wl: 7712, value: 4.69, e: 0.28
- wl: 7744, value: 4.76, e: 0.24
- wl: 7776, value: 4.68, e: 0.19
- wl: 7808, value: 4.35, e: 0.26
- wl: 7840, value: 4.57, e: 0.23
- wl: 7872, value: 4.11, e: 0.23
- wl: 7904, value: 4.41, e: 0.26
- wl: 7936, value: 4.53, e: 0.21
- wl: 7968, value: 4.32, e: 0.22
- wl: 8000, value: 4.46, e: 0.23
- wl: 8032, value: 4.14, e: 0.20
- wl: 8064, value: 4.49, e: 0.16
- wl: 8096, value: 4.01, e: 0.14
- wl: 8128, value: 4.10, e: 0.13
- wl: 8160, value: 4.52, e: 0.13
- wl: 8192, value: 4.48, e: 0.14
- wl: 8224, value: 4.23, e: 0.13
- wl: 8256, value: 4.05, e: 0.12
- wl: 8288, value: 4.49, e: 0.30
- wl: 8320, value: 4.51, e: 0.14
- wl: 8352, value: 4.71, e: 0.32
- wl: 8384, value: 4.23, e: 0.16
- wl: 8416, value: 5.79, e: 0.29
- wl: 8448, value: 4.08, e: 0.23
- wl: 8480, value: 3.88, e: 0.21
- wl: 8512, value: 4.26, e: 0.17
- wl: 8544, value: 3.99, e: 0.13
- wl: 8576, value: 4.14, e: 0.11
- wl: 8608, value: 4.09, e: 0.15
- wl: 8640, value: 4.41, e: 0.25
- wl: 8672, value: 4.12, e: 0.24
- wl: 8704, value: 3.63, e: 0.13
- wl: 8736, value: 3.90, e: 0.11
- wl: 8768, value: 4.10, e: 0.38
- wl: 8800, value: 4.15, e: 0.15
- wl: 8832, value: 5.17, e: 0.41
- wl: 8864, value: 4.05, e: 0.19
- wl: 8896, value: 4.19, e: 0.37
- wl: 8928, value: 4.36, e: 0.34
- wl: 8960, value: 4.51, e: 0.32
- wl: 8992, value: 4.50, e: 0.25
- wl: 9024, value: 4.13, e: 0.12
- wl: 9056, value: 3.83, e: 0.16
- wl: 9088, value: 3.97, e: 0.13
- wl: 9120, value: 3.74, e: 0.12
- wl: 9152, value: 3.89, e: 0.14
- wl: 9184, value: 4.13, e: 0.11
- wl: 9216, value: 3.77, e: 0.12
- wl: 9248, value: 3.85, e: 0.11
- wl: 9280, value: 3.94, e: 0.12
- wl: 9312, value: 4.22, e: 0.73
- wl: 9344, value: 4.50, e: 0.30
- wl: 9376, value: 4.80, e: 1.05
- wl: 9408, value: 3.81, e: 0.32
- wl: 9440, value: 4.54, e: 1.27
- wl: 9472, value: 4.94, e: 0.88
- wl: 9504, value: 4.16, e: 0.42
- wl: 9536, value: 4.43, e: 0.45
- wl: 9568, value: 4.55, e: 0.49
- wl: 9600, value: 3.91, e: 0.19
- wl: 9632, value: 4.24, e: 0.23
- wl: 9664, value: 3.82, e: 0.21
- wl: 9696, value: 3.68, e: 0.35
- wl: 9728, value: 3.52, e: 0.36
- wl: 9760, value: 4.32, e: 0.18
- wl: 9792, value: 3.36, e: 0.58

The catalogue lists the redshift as 0.681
